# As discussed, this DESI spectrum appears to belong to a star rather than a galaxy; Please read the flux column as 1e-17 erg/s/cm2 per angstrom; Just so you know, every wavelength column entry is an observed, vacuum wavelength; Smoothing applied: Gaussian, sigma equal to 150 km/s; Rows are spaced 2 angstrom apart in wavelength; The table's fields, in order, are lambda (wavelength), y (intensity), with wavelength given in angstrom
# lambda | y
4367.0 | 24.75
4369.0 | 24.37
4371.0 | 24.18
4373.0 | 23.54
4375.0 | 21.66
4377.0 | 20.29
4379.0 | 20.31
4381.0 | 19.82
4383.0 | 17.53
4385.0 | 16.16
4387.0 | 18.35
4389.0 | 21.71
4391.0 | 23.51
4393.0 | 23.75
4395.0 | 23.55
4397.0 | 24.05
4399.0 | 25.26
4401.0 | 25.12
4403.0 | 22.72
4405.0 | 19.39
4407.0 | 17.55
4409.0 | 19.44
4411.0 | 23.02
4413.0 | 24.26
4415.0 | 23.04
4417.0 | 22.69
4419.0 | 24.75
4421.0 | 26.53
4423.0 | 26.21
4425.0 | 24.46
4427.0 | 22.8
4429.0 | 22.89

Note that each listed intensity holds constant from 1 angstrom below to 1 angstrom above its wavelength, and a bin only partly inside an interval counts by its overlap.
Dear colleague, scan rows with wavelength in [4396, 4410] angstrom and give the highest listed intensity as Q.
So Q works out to 25.26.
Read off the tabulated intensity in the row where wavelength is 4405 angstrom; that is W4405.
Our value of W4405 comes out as 19.39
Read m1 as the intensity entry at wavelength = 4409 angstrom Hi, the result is 19.44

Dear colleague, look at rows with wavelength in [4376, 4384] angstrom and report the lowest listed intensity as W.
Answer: 17.53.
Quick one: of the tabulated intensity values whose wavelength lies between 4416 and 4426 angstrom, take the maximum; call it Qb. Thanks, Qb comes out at 26.53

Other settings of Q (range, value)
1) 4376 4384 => 20.31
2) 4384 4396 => 23.75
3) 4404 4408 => 19.39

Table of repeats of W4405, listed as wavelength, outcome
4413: 24.26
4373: 23.54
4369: 24.37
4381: 19.82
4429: 22.89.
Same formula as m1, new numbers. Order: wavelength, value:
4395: 23.55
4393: 23.75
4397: 24.05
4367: 24.75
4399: 25.26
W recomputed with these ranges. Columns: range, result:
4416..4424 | 22.69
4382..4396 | 16.16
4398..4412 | 17.55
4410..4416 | 23.02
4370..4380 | 20.29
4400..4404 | 22.72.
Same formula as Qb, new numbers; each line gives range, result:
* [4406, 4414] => 24.26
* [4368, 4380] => 24.37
